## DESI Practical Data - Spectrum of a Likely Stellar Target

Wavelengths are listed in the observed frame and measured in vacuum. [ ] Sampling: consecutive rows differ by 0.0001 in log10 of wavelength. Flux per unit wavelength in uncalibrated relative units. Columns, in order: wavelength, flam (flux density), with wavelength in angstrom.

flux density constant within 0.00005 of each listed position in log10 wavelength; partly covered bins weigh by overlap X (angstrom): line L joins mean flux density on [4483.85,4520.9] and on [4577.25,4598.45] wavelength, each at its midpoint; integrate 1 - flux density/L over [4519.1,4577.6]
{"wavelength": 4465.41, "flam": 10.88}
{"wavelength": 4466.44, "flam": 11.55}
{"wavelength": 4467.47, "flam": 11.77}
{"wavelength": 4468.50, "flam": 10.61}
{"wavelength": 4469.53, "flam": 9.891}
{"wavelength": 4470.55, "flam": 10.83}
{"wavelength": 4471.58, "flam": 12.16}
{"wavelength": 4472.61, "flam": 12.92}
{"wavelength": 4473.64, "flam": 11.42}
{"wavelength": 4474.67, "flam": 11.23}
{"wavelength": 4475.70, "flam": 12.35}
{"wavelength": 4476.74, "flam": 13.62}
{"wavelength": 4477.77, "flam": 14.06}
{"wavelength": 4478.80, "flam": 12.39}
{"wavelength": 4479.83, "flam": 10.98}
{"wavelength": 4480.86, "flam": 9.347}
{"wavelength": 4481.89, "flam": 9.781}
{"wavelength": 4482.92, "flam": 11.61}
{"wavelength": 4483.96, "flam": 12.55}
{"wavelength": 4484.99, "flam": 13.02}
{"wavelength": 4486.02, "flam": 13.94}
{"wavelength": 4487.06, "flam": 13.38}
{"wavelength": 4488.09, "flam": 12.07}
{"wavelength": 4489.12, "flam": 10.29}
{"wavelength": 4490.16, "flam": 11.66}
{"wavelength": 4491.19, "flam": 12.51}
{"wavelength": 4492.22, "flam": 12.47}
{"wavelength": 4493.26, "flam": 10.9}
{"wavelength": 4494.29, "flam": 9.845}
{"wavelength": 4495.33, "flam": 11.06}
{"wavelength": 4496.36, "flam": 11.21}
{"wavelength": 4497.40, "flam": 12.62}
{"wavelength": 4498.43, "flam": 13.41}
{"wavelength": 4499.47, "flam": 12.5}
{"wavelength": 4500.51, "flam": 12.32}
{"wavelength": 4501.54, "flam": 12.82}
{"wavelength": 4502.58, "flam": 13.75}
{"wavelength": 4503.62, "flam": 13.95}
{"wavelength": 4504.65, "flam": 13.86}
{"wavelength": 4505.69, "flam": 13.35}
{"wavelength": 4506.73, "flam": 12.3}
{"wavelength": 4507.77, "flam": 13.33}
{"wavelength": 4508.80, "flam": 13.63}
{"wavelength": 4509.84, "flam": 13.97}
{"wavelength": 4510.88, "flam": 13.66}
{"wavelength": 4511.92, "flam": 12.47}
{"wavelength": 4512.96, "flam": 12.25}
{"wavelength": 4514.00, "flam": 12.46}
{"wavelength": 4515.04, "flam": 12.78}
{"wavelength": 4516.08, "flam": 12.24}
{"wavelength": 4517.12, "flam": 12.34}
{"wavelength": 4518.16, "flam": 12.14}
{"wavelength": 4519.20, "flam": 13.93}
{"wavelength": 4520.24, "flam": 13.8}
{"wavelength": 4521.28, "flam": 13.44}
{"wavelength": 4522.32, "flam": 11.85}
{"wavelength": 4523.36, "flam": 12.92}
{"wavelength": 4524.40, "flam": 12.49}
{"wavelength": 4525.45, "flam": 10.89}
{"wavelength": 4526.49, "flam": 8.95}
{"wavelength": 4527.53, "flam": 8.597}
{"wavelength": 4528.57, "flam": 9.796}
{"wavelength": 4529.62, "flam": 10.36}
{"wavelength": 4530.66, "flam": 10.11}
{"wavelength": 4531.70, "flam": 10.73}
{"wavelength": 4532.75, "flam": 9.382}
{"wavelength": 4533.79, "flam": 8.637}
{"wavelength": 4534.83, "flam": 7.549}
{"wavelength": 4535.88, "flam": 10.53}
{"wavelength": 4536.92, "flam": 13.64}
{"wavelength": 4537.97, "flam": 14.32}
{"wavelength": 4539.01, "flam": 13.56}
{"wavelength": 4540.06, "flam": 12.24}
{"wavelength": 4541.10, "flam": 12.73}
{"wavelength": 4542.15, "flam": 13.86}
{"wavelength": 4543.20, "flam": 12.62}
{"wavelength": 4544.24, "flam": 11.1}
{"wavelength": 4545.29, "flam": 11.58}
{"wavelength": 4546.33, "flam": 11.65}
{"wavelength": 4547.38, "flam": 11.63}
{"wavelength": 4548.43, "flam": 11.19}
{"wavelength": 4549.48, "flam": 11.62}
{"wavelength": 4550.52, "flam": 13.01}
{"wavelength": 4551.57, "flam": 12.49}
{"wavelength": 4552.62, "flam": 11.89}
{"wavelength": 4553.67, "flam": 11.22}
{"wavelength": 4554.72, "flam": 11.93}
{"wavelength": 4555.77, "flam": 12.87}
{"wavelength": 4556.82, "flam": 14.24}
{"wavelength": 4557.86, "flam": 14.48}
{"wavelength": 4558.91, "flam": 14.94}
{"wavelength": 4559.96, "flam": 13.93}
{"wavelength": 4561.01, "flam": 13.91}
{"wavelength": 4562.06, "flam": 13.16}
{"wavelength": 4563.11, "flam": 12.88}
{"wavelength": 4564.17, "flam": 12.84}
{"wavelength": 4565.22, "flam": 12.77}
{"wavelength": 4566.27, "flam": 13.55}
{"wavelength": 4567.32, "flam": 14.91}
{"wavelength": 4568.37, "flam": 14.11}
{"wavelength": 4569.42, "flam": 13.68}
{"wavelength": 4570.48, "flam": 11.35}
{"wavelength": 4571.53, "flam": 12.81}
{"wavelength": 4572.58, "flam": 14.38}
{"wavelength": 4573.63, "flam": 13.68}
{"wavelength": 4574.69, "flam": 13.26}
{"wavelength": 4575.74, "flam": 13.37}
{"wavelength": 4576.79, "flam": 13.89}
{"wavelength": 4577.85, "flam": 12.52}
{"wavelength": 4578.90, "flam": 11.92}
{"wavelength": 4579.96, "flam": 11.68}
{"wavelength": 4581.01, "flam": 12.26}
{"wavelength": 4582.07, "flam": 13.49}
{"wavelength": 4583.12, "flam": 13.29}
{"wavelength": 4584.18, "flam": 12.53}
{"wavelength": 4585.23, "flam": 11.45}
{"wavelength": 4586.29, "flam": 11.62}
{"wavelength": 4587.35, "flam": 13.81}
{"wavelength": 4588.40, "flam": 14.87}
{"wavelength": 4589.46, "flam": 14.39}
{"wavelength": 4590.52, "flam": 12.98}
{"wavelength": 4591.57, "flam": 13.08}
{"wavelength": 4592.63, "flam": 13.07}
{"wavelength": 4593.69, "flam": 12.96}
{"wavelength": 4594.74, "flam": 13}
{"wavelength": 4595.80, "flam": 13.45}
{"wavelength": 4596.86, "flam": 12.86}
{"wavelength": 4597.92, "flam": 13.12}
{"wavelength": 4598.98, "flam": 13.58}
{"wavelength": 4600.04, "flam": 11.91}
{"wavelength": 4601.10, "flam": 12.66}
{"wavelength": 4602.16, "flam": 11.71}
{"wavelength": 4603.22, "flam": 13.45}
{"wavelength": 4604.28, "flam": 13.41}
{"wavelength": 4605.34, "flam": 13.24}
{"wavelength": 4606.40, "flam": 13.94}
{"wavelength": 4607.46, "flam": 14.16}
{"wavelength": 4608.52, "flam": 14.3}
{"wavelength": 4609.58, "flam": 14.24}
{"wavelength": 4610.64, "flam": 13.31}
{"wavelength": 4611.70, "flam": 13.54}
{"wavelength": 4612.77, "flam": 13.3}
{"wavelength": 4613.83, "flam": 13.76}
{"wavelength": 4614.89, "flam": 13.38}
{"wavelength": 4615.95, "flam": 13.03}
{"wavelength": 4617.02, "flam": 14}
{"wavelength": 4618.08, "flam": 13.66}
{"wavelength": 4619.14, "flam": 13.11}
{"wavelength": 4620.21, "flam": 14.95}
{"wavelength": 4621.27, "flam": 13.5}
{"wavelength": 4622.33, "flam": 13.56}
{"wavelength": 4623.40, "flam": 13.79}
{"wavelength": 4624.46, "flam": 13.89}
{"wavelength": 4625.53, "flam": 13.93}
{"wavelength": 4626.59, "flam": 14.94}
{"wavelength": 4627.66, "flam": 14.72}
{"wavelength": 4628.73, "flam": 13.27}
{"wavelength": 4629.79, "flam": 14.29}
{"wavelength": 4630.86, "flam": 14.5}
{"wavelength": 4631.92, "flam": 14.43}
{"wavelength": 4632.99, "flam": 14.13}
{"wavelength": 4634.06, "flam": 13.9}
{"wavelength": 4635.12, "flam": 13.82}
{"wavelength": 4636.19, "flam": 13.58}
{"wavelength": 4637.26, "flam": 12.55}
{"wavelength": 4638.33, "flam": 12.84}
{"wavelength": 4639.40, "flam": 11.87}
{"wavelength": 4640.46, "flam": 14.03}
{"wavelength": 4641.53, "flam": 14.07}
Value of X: 2.09 angstrom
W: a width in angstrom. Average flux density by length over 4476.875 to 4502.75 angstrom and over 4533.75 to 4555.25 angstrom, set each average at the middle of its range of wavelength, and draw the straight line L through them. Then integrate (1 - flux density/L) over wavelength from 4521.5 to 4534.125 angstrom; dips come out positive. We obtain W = 1.5 angstrom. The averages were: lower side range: 12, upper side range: 11.9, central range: 10.5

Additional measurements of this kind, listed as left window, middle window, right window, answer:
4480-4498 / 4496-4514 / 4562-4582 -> -1.63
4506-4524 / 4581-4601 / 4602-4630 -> 0.72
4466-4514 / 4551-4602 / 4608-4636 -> 0.83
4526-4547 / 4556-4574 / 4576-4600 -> -2.19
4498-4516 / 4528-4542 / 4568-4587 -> 2.02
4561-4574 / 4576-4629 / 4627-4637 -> 1.54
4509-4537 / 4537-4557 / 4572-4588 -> -0.49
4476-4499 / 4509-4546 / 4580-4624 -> 1.70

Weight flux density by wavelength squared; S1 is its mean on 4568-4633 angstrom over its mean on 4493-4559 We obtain 1.1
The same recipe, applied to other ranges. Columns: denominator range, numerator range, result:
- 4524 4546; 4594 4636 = 1.27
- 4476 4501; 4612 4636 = 1.23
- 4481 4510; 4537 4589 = 1.08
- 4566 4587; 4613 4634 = 1.10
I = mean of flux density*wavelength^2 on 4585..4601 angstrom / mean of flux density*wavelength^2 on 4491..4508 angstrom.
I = 1.09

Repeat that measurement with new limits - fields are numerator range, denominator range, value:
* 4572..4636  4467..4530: 1.16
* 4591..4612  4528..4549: 1.20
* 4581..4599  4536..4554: 1.08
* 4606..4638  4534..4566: 1.14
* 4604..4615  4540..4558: 1.14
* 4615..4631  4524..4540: 1.36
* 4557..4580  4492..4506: 1.11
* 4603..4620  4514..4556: 1.20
